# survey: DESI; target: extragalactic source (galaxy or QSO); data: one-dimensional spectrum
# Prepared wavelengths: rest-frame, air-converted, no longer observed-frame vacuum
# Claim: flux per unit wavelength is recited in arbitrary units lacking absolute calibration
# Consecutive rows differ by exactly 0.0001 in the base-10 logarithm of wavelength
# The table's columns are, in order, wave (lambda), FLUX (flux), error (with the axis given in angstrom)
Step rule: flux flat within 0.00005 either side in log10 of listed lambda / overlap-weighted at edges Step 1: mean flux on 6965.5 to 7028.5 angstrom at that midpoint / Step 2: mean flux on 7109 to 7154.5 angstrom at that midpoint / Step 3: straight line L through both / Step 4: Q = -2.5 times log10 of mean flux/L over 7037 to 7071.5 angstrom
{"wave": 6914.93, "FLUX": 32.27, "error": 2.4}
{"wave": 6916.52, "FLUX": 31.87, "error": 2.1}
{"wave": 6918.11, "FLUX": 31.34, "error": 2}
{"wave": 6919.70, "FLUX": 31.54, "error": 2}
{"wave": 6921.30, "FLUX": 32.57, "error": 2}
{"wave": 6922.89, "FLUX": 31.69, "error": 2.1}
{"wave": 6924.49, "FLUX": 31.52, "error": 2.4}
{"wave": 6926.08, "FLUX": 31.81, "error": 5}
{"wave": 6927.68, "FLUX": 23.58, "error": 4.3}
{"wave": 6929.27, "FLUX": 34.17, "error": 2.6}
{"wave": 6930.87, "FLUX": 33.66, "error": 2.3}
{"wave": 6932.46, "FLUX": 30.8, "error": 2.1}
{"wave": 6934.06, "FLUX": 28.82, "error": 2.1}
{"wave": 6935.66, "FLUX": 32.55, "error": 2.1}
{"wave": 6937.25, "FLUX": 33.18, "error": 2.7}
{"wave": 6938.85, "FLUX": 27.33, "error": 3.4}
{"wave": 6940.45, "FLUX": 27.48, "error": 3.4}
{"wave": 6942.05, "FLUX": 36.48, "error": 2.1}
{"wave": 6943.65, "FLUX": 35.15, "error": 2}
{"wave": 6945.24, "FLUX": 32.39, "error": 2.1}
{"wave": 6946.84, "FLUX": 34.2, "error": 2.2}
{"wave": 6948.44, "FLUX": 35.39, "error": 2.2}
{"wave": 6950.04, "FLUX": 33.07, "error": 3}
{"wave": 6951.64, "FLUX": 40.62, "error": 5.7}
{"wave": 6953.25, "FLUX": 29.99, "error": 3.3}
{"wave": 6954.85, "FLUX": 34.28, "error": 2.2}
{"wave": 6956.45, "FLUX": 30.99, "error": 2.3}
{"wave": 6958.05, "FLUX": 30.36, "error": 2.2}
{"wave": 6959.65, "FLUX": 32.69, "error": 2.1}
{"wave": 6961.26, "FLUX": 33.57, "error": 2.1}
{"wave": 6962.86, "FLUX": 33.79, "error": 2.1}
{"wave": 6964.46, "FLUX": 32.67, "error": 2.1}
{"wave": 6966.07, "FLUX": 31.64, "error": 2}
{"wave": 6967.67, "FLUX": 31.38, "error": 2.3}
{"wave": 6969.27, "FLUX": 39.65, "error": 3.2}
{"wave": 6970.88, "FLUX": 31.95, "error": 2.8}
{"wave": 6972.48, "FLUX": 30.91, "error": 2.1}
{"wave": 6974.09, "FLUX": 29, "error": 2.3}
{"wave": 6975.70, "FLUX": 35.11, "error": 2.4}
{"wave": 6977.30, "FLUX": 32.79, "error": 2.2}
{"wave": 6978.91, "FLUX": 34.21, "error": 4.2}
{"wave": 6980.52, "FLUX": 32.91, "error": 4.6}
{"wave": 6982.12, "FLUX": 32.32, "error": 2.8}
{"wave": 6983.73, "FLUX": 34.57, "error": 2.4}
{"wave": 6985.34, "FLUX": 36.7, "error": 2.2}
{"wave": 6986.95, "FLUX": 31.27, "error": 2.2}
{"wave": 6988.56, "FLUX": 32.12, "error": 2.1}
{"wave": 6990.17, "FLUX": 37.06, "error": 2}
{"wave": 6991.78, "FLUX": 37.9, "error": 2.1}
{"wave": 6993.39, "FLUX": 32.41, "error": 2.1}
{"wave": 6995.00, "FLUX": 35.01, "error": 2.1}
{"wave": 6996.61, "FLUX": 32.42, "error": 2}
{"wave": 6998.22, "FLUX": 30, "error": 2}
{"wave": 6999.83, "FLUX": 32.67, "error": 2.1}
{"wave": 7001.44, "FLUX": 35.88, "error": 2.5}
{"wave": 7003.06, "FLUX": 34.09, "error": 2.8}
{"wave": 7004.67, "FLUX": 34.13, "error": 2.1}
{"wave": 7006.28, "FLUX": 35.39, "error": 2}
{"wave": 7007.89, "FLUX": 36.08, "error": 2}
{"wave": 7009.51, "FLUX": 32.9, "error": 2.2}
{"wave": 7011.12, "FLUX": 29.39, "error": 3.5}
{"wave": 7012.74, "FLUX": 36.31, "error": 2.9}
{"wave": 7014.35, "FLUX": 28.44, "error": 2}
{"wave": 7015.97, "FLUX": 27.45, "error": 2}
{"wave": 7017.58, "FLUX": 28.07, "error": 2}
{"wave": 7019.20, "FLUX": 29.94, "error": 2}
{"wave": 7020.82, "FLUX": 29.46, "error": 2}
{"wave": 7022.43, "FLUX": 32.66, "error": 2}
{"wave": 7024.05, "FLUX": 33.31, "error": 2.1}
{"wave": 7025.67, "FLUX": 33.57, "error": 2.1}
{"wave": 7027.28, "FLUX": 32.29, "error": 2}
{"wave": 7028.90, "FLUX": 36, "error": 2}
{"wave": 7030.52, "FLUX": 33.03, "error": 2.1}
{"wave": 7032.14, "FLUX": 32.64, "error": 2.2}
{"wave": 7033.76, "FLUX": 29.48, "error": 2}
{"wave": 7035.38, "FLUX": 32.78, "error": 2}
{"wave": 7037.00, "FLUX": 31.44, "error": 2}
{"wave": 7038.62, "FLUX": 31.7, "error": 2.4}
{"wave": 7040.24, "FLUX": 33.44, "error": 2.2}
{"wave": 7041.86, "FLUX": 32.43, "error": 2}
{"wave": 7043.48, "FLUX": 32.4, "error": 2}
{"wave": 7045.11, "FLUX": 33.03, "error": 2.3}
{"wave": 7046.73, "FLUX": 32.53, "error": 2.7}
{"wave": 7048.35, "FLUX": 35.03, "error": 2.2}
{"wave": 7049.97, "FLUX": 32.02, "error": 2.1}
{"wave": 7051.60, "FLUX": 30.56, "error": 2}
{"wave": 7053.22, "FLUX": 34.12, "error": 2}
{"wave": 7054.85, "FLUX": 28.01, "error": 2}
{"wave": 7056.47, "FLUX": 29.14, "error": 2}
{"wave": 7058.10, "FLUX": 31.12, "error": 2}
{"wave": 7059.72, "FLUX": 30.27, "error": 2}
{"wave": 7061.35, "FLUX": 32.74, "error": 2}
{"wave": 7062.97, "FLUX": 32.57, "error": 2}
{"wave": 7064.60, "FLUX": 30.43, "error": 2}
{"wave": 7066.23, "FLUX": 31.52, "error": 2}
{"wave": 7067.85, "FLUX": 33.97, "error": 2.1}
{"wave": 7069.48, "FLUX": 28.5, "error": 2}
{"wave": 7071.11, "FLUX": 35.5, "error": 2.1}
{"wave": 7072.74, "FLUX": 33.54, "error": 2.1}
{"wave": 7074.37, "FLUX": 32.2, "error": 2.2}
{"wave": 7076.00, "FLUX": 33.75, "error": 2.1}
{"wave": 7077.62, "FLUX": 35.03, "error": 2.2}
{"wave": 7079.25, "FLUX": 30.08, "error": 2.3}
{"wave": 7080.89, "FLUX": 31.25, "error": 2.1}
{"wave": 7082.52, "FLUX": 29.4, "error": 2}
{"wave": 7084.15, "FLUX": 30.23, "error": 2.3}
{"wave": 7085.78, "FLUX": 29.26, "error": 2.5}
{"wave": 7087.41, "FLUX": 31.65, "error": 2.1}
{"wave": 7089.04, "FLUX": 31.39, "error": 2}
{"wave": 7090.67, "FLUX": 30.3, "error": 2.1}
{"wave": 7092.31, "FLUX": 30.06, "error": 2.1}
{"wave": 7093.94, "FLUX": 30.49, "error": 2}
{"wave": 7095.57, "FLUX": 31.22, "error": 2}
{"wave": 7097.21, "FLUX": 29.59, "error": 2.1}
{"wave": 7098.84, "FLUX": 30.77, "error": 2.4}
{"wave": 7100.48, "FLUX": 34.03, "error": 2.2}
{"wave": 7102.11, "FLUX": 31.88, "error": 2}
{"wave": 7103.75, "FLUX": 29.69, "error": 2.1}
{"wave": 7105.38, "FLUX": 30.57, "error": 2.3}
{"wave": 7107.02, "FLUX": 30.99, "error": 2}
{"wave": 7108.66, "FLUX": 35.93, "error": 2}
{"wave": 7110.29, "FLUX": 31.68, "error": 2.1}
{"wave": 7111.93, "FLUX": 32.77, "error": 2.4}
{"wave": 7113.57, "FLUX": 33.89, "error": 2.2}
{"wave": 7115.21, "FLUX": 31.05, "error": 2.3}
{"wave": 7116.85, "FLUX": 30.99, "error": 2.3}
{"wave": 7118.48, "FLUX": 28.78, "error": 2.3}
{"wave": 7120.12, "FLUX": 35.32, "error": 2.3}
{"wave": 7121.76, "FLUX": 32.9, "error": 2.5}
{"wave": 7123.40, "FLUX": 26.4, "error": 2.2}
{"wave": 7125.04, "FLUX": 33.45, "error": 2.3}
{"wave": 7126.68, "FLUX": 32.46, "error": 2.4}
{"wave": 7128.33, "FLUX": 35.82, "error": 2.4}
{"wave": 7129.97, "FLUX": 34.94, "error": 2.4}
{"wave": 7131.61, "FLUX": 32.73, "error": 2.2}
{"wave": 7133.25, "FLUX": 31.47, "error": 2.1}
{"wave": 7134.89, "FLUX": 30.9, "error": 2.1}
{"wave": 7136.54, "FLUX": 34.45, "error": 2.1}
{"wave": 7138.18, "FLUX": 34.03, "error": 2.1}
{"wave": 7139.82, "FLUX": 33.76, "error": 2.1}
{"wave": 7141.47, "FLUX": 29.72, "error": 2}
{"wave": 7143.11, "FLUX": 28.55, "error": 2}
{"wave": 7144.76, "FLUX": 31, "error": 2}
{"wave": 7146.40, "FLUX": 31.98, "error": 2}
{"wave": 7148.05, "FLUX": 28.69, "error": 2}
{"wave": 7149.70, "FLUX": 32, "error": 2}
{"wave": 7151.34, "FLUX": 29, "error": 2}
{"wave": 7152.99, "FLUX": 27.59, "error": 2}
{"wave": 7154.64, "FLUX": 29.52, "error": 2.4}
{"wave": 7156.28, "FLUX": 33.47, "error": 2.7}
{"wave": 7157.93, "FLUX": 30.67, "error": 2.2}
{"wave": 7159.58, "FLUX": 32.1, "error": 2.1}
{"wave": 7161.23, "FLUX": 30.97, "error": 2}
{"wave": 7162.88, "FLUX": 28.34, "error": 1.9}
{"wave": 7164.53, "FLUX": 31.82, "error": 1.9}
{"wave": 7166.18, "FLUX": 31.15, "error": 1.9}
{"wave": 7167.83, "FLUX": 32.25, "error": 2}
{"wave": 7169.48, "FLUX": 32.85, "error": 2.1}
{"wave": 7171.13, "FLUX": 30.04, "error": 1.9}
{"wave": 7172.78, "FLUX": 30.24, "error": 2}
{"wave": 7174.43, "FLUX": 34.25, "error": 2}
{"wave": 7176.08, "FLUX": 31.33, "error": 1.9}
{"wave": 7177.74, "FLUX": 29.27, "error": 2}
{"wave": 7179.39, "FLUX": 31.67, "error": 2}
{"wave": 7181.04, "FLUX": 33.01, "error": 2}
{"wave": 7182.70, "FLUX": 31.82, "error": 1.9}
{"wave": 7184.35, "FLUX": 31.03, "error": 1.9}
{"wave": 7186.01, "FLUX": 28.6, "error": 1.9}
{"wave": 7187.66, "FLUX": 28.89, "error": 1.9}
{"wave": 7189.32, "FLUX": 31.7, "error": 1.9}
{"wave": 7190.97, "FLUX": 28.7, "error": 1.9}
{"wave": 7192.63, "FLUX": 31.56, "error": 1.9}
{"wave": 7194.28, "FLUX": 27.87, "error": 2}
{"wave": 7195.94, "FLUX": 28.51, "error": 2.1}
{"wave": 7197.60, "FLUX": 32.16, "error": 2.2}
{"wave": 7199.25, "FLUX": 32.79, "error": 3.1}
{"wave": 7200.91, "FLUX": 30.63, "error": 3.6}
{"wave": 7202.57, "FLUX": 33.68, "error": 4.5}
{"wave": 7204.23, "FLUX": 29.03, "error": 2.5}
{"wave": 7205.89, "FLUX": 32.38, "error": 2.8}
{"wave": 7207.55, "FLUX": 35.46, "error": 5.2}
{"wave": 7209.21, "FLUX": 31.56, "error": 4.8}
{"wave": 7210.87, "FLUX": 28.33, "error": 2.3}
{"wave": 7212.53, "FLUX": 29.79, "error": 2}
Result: 0.02 mag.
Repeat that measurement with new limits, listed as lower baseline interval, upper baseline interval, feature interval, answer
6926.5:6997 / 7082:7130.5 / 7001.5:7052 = 0.00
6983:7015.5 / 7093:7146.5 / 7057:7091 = 0.03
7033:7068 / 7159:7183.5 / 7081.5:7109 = 0.02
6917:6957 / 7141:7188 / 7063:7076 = -0.03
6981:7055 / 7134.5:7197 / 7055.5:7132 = 0.00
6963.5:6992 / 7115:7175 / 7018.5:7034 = 0.02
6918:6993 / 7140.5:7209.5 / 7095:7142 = -0.03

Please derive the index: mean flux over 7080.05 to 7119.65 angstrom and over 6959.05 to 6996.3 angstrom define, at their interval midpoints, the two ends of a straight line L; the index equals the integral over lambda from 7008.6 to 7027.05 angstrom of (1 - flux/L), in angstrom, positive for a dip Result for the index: 0.9 angstrom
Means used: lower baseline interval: 33.5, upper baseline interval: 31.2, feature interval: 31.1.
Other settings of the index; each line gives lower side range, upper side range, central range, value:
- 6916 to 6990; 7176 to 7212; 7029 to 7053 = -0.39 angstrom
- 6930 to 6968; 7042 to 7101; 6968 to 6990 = -0.71 angstrom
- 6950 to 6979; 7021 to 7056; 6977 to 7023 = -0.23 angstrom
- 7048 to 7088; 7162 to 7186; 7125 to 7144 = -0.76 angstrom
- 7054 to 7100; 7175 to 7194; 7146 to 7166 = 0.20 angstrom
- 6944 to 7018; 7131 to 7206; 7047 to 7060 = 0.40 angstrom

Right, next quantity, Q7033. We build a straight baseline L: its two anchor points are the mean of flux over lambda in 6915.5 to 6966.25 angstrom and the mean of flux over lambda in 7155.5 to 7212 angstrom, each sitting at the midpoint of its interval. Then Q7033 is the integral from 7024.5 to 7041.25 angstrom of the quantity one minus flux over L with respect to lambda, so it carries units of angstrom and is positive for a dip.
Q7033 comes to -0.4 angstrom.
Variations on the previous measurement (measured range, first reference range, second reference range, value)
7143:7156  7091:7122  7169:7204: 0.5 angstrom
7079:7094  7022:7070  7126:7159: 0.7 angstrom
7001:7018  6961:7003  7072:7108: 0.2 angstrom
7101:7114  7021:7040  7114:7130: 0.0 angstrom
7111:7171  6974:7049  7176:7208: -0.2 angstrom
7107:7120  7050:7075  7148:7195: -0.4 angstrom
